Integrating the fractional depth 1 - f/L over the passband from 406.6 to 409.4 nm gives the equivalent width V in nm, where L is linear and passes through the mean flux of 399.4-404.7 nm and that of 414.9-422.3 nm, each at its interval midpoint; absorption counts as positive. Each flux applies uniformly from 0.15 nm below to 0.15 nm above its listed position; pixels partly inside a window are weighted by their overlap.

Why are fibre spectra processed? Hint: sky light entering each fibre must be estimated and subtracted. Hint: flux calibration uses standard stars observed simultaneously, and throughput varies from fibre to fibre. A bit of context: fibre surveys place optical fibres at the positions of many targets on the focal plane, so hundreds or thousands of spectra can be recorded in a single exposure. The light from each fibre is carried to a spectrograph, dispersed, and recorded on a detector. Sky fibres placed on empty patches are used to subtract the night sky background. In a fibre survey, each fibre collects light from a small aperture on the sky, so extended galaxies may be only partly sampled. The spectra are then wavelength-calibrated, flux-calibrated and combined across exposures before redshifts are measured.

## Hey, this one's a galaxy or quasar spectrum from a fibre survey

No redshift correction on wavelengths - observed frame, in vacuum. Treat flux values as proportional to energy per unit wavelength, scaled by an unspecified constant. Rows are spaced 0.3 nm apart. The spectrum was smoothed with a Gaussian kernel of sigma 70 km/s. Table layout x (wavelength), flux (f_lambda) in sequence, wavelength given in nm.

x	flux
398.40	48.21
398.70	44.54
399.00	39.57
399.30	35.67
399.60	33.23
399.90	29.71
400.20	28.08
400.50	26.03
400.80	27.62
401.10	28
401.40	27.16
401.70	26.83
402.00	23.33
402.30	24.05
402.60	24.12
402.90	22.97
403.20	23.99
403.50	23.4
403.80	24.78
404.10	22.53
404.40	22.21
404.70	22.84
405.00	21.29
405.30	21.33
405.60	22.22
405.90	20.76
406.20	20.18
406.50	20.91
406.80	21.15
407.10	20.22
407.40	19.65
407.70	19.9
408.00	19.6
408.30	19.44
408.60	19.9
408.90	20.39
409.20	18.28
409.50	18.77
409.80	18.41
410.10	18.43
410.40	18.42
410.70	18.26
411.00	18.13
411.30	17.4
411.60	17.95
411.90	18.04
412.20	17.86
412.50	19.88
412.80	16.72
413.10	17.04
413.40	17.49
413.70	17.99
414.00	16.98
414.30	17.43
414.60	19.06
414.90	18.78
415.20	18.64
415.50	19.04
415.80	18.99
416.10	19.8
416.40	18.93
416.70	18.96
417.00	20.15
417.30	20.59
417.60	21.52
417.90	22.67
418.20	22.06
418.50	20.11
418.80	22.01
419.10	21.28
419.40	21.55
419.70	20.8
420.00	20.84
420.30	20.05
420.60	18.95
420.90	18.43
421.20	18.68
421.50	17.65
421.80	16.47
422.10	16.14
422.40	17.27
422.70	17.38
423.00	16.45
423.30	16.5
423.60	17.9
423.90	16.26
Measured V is 0.447 nm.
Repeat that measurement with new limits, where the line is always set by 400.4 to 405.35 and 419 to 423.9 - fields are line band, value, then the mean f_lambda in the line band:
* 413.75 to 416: 0.23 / 18.4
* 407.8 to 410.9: 0.46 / 19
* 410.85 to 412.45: 0.26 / 18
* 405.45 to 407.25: 0.18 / 20.9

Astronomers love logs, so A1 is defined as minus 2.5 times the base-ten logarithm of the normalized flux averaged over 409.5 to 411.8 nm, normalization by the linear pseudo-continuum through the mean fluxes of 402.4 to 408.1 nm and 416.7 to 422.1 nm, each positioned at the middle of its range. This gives 0.16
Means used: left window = 21.8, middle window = 18.2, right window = 20.1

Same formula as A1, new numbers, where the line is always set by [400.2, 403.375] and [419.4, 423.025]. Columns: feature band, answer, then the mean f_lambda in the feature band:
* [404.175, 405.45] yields 0.12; 22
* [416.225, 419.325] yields -0.06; 20.8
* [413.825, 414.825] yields 0.17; 17.9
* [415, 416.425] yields 0.08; 19.1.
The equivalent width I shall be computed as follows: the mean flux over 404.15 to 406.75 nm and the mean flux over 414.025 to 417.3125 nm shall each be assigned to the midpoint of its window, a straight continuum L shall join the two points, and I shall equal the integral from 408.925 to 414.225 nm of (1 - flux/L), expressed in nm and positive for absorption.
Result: 0.51 nm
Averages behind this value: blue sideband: 21.5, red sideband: 19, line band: 18.1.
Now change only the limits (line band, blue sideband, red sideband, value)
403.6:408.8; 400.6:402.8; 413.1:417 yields 0.50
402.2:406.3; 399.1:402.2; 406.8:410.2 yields 0.30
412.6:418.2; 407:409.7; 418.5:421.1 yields 0.30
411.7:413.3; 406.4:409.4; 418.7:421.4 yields 0.17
